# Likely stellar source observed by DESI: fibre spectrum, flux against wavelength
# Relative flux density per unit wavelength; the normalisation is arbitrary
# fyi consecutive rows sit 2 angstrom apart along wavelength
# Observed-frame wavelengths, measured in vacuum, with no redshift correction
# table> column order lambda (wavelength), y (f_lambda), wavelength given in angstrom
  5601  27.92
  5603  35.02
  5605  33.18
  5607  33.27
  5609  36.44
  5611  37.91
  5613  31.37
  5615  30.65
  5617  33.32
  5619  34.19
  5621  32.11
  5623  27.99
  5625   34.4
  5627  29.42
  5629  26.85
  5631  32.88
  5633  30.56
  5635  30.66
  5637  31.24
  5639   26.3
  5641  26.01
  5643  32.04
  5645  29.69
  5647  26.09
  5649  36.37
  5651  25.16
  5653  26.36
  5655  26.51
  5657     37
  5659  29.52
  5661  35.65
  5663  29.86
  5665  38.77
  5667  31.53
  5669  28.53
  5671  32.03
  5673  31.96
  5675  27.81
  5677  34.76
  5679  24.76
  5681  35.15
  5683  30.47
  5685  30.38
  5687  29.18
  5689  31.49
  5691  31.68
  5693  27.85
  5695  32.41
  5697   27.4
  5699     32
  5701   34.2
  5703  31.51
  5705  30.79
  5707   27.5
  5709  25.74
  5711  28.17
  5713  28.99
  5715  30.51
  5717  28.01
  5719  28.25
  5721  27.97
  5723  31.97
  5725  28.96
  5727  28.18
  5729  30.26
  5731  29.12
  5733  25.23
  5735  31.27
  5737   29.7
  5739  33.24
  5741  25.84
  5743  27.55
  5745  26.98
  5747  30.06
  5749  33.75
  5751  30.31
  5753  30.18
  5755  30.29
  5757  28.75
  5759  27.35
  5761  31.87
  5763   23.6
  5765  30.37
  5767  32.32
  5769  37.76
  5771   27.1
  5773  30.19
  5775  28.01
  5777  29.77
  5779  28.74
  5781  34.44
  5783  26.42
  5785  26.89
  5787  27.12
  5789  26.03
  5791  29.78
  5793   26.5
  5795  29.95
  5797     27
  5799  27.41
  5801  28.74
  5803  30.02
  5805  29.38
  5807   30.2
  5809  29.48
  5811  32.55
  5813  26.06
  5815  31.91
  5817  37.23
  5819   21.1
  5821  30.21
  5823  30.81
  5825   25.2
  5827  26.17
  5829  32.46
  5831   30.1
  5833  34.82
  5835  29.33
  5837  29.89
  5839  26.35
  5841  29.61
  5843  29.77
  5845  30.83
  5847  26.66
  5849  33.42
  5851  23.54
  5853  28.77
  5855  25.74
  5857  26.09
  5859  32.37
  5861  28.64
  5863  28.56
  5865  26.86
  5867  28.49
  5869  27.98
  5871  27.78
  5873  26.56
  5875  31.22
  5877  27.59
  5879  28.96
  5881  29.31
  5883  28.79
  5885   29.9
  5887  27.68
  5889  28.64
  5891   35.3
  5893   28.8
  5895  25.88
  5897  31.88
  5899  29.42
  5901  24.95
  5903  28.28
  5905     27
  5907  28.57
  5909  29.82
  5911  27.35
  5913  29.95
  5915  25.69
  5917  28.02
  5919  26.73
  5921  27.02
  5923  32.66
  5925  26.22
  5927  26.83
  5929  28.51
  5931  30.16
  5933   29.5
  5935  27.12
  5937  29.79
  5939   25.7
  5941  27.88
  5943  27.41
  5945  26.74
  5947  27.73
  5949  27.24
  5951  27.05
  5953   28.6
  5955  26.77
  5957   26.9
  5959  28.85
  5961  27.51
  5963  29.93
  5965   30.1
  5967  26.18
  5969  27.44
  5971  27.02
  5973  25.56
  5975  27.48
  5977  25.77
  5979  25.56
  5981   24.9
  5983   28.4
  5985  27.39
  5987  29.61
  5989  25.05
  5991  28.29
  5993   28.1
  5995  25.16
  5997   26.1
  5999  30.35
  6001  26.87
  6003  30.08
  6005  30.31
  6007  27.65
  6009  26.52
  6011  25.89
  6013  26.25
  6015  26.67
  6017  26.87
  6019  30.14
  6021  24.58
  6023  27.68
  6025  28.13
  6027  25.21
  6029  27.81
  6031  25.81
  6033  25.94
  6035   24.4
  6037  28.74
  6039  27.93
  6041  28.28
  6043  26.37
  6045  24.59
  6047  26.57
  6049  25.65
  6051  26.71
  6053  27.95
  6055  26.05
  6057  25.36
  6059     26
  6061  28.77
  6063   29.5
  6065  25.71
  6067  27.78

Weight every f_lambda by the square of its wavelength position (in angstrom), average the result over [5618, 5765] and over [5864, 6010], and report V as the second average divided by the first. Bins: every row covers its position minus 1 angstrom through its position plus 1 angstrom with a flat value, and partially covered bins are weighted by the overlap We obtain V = 1.0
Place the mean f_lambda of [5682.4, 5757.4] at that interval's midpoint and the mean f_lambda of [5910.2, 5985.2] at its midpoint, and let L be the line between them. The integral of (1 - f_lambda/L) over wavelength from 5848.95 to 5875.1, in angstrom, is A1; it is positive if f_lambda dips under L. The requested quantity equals 0.4 angstrom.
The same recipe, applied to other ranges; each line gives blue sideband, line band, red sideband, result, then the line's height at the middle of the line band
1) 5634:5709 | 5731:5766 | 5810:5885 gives 0.75 angstrom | 29.8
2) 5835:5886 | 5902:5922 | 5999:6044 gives 0.22 angstrom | 28.1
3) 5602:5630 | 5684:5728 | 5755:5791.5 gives 1.44 angstrom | 30.7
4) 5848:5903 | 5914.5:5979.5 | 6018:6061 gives 0.32 angstrom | 27.8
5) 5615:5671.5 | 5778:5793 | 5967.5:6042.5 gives 0.49 angstrom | 29.3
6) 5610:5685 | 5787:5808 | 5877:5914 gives 0.89 angstrom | 29.7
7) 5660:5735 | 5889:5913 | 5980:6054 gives -0.53 angstrom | 28.3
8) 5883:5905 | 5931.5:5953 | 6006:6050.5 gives 0.33 angstrom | 28.2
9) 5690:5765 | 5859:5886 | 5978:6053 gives -0.41 angstrom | 28.2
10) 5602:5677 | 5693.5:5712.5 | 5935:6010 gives 0.46 angstrom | 30.6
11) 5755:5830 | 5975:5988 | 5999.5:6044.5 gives 0.27 angstrom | 27.5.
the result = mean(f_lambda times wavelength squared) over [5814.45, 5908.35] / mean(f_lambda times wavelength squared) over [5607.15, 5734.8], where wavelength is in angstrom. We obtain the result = 1.01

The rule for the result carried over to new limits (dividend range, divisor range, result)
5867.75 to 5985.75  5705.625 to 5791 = 1.02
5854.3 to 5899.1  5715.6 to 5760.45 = 1.03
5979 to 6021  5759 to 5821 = 1.01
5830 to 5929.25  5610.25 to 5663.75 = 1.02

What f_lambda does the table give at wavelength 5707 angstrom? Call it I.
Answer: 27.5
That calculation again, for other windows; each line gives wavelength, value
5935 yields 27.12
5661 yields 35.65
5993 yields 28.1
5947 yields 27.73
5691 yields 31.68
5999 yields 30.35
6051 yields 26.71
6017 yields 26.87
